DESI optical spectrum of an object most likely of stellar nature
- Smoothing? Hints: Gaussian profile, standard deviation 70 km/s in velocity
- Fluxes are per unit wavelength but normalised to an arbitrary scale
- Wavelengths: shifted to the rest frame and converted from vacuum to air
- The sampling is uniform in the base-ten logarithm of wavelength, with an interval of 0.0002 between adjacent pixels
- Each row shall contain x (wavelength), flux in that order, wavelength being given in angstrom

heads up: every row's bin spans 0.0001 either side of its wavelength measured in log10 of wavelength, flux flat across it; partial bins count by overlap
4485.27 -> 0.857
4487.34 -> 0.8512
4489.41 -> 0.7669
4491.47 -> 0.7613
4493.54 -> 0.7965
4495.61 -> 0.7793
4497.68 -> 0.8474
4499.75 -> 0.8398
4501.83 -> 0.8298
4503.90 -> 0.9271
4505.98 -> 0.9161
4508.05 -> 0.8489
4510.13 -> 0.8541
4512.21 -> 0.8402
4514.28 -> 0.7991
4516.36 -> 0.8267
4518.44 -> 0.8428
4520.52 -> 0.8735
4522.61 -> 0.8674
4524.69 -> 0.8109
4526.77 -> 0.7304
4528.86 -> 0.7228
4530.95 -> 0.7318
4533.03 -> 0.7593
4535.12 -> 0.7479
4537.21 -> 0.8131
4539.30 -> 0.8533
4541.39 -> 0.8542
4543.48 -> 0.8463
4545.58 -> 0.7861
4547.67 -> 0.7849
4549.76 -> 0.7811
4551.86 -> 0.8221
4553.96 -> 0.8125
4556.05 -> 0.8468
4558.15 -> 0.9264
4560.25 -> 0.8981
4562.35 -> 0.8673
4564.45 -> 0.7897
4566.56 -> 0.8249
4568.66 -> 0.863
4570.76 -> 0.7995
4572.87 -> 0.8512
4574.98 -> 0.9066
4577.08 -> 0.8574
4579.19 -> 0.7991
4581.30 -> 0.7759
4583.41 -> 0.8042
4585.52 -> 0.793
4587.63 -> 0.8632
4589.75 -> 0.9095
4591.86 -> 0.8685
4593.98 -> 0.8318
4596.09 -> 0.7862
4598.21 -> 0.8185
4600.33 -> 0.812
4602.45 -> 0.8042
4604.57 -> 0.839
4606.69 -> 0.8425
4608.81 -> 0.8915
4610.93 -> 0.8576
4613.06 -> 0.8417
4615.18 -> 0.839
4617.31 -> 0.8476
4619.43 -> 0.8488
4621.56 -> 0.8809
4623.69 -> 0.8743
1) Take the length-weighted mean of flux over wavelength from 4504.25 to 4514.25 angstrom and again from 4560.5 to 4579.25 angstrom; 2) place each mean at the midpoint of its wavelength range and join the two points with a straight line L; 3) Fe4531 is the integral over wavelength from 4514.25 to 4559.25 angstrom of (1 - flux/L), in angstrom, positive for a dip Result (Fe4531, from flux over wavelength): 2.3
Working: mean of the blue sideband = 0.863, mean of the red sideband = 0.845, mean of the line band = 0.811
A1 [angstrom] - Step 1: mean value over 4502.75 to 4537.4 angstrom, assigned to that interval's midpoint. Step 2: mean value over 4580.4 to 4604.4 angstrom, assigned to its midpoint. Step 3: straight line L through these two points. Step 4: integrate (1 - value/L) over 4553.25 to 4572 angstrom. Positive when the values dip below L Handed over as -0.6 angstrom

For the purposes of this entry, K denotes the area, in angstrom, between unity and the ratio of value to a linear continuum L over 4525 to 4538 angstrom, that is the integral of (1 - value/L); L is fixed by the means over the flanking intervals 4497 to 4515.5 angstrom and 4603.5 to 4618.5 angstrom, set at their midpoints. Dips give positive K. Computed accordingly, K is 1.5 angstrom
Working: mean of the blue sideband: 0.856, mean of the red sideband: 0.852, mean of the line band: 0.753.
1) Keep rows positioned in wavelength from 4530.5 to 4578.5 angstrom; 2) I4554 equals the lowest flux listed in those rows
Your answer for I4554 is 0.7318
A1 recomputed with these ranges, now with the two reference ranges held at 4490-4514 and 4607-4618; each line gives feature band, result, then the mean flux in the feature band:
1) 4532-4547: 0.63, 0.808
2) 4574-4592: 0.21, 0.841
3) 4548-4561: 0.04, 0.843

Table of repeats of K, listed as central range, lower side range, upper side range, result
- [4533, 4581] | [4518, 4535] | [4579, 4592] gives -1.24 angstrom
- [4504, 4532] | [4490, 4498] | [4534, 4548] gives -0.77 angstrom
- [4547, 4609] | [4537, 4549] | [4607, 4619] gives 0.26 angstrom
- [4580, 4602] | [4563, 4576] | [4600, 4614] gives 0.42 angstrom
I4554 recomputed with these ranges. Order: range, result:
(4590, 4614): 0.7862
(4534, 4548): 0.7479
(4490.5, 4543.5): 0.7228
